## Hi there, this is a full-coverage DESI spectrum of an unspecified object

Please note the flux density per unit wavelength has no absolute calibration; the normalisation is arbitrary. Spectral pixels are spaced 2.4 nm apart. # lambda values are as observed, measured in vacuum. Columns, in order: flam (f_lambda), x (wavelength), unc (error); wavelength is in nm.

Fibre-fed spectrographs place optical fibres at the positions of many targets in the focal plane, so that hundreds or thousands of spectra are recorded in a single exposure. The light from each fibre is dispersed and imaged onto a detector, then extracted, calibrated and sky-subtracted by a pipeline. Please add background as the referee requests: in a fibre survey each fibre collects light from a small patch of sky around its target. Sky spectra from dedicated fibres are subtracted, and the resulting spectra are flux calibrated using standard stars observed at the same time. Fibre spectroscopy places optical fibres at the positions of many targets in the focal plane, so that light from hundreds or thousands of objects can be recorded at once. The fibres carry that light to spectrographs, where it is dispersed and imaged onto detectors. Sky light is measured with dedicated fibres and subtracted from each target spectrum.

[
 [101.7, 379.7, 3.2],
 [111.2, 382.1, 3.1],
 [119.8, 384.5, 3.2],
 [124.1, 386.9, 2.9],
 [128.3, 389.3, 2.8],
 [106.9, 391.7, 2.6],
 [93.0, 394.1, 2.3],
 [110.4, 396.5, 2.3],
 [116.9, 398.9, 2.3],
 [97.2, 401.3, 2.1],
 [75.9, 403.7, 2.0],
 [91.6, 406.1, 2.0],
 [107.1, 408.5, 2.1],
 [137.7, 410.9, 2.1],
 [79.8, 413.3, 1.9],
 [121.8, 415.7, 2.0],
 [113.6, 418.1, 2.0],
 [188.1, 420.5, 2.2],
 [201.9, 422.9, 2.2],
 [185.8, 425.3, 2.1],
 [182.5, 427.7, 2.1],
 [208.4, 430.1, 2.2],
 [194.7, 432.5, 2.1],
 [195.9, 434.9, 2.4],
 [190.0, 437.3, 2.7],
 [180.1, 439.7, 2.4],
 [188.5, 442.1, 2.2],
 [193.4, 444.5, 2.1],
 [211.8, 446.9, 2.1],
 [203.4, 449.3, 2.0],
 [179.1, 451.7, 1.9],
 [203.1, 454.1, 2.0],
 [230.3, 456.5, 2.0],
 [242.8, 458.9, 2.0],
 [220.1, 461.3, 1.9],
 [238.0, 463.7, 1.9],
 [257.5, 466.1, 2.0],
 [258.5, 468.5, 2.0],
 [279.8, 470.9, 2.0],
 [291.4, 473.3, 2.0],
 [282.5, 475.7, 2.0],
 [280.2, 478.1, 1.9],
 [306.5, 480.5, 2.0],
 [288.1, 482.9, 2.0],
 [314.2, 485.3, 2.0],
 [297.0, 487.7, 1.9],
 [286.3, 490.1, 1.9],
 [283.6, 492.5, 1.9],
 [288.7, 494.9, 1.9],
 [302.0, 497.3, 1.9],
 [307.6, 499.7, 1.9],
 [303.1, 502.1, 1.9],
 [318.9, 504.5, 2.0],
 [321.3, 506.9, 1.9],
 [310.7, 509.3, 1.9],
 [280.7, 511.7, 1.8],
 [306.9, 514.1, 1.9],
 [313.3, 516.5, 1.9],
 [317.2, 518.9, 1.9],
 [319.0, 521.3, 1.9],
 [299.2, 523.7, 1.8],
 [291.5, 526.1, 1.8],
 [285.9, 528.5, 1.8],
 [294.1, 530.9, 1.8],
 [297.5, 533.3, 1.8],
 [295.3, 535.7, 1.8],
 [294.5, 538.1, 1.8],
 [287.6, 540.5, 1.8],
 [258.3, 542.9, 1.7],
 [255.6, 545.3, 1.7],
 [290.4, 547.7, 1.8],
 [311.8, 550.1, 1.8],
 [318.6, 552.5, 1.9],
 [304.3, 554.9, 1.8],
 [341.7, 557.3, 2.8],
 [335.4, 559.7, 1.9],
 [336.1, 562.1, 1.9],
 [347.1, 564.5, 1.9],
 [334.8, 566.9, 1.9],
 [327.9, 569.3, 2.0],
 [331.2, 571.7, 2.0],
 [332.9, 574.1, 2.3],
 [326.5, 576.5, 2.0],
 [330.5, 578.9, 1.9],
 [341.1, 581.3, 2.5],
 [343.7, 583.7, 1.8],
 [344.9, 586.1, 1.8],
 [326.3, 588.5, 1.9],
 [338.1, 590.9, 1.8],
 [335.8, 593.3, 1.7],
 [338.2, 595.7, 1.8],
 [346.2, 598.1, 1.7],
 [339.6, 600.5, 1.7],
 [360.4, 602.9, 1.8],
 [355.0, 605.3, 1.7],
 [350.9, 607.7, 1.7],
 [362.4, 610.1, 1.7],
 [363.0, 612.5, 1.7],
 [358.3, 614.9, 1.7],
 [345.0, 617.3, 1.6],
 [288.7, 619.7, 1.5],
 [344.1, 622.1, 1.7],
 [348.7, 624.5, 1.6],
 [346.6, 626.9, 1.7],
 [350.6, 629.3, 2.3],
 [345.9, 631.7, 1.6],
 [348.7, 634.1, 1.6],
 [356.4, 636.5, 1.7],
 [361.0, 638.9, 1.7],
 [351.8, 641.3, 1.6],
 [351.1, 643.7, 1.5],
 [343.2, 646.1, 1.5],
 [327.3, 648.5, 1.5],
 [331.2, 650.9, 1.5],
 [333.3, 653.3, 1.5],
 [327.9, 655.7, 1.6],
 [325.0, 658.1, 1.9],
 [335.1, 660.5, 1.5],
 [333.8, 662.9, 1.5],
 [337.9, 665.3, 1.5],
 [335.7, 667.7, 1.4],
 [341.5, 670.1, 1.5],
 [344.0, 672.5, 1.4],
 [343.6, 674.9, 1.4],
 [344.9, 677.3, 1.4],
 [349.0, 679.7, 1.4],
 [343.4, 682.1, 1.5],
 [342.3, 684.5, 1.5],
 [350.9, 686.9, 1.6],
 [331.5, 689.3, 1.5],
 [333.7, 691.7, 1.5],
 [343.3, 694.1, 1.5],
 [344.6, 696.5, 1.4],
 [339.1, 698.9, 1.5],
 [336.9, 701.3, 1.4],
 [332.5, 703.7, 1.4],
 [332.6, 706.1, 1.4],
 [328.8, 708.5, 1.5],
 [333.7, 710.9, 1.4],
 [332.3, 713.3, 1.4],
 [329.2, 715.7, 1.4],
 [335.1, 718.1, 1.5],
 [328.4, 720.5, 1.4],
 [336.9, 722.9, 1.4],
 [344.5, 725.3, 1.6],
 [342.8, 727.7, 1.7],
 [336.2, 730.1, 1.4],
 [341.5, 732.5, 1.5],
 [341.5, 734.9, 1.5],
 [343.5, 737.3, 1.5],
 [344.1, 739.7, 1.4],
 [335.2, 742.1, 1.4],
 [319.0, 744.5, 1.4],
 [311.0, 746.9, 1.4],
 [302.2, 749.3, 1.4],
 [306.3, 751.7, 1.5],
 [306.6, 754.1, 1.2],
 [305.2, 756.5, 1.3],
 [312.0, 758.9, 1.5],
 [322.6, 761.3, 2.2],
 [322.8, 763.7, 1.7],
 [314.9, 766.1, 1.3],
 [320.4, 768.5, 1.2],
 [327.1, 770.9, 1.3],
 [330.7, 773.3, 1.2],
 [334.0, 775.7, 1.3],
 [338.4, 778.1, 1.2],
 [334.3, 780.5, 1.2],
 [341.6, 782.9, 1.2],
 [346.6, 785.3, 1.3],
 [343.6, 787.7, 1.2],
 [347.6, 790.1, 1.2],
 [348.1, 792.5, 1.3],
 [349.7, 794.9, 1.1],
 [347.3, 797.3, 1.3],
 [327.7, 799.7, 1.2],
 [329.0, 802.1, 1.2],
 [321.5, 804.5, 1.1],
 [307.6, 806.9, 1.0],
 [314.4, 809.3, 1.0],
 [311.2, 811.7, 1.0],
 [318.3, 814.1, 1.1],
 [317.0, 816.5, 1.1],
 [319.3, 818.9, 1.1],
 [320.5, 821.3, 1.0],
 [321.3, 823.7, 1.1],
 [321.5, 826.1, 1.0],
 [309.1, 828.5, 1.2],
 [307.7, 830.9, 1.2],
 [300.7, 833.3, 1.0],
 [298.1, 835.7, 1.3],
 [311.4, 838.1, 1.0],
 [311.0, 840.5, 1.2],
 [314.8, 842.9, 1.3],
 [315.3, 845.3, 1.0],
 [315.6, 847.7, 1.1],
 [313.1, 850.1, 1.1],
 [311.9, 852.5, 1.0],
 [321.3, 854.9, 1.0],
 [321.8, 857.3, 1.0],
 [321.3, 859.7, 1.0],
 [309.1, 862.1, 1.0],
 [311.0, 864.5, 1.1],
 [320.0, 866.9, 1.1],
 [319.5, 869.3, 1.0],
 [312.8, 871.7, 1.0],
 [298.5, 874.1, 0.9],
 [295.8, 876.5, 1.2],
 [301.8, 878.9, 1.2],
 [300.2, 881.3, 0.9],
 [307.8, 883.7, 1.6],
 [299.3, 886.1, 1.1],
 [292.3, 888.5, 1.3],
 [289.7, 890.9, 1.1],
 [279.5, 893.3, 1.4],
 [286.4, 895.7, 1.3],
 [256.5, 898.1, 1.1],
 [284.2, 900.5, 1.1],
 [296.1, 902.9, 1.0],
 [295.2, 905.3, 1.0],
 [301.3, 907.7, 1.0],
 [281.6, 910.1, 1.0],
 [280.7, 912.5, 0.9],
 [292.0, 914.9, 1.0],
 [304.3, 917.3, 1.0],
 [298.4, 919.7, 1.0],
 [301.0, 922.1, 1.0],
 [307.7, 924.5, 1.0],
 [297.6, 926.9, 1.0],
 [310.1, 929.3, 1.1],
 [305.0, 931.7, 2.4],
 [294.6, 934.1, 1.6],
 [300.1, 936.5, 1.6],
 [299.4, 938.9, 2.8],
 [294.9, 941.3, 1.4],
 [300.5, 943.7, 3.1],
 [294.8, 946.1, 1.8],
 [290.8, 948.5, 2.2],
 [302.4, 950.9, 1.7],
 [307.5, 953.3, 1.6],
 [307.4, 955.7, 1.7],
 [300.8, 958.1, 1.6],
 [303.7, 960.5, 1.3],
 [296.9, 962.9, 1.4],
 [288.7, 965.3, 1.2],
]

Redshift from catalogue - 0.052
